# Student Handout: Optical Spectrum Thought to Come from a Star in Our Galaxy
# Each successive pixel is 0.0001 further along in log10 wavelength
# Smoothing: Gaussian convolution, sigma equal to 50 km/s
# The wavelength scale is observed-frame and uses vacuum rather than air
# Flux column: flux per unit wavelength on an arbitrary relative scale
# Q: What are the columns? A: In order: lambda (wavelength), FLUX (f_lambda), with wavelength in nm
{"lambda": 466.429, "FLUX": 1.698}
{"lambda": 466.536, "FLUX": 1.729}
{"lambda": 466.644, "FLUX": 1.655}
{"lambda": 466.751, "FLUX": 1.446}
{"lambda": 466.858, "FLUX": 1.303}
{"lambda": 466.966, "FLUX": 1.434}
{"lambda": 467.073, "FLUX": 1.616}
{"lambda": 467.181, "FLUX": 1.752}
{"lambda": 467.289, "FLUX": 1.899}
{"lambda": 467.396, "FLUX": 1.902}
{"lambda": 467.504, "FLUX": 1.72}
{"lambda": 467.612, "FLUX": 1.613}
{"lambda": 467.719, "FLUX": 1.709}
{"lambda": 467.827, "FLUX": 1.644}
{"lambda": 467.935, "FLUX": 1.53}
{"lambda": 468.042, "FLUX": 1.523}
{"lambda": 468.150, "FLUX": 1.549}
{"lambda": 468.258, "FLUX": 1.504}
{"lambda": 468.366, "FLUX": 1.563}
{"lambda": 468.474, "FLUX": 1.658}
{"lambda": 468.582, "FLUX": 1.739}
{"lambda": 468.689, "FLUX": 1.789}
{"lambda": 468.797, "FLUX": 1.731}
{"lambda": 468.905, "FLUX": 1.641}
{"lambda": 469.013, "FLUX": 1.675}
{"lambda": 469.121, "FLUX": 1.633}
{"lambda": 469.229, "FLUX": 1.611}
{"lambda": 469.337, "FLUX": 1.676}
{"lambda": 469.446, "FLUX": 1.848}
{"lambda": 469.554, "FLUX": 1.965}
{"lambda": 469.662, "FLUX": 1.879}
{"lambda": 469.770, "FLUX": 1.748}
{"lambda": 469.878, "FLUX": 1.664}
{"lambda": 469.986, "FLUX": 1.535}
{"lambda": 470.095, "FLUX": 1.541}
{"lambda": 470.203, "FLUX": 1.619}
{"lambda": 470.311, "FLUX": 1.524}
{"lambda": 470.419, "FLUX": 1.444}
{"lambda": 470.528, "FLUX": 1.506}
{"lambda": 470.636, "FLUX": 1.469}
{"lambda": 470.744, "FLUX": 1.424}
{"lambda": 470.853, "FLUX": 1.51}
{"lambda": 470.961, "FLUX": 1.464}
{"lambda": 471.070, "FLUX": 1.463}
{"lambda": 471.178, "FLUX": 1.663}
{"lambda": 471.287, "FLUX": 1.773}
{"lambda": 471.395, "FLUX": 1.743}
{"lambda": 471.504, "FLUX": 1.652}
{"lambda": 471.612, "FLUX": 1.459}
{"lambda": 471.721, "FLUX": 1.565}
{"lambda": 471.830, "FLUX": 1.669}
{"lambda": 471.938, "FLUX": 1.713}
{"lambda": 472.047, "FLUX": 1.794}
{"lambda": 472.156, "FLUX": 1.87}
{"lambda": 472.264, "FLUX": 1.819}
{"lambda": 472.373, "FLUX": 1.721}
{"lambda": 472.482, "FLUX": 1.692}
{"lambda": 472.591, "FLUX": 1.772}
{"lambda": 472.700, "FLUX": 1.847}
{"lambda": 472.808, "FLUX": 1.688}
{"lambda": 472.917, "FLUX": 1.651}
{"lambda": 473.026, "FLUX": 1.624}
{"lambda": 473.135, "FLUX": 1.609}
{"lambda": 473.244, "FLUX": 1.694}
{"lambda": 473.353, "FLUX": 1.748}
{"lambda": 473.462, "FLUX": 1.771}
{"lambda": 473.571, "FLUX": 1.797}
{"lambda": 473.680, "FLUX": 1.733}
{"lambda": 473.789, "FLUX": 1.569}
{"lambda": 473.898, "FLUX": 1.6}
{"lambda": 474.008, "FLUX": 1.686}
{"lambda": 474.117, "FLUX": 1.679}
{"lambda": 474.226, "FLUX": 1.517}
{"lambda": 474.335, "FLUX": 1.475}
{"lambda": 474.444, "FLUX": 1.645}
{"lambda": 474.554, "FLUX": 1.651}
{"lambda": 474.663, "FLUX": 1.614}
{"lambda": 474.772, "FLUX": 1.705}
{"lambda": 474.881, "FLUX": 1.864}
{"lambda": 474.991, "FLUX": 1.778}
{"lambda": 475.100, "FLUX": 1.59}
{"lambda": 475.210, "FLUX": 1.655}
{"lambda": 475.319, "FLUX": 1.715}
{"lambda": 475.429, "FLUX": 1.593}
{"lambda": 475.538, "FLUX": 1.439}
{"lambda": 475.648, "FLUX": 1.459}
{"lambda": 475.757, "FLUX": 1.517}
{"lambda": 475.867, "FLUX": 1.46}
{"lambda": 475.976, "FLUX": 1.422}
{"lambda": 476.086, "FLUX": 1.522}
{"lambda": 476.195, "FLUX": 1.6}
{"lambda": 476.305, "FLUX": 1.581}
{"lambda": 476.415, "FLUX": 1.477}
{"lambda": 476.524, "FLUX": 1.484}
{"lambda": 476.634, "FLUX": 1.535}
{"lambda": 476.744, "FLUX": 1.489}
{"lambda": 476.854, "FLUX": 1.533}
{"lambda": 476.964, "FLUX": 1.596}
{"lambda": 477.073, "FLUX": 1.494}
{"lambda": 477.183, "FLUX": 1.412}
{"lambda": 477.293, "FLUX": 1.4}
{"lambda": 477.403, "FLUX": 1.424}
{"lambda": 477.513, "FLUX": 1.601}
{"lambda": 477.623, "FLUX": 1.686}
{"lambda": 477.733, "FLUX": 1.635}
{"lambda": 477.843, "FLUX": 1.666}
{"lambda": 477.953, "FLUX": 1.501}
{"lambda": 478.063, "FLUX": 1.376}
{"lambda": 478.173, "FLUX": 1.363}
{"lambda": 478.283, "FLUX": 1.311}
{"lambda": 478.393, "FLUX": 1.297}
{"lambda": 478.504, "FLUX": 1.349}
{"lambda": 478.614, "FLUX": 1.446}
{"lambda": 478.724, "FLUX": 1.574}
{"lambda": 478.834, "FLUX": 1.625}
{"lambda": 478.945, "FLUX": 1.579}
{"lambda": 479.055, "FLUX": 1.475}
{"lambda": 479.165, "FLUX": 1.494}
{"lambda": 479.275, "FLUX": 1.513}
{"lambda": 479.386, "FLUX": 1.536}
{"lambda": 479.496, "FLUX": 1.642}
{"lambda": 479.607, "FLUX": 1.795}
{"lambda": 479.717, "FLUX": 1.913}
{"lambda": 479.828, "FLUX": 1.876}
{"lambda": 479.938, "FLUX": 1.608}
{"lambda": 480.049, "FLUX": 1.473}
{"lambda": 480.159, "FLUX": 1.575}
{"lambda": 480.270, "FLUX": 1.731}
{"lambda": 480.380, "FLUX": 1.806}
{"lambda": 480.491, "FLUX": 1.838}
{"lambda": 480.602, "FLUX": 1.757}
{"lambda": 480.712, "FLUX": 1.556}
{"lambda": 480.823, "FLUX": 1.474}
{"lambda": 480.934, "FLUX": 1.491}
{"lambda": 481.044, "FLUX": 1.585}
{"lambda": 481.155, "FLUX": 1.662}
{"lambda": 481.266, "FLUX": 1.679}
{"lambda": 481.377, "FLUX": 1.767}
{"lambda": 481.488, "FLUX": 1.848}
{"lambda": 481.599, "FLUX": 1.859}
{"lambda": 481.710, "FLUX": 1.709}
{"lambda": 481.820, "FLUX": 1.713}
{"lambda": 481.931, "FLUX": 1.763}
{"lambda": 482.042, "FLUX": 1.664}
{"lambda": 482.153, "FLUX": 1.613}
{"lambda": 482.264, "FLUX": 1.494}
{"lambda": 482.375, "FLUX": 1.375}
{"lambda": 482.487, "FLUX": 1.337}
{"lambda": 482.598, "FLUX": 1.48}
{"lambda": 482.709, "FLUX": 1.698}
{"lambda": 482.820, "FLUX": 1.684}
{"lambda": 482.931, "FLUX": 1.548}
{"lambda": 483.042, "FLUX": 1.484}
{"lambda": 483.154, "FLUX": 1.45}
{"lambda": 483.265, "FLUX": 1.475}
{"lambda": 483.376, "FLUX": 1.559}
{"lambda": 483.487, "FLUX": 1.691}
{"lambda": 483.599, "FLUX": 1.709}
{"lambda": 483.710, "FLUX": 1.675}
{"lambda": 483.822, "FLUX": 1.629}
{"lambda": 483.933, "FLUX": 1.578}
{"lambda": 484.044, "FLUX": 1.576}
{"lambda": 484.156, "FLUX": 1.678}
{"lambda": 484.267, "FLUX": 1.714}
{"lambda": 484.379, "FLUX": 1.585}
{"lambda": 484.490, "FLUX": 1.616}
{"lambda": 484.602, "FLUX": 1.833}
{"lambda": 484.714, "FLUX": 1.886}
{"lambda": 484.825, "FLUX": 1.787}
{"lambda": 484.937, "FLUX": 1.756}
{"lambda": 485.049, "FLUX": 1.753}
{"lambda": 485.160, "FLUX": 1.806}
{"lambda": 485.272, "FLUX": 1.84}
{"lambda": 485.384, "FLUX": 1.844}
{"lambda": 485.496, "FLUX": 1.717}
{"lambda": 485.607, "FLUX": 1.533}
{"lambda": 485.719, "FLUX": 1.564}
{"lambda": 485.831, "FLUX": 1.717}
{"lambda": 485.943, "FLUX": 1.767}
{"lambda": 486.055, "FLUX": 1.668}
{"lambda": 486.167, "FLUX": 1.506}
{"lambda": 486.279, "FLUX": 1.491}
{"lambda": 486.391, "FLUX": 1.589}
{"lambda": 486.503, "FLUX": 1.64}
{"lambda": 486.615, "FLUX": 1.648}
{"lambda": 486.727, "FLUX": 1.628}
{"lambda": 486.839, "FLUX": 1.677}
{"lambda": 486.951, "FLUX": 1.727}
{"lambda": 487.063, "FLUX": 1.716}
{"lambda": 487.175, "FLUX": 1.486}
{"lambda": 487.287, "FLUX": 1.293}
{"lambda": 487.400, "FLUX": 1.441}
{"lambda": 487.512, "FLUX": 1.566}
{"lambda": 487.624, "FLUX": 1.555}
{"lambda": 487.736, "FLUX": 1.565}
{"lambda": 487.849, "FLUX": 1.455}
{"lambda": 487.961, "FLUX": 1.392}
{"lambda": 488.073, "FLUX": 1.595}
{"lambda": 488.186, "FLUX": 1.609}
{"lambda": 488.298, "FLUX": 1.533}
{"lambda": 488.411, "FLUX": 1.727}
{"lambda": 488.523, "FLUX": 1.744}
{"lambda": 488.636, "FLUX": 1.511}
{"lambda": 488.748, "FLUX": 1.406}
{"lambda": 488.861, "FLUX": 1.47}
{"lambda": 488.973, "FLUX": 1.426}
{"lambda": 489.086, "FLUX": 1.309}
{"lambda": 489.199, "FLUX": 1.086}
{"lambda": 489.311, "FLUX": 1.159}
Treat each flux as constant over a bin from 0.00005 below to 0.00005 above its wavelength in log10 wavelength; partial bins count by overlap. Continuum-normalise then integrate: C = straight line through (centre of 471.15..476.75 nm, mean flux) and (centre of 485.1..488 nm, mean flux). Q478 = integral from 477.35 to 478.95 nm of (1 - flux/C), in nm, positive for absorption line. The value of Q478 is 0.14 nm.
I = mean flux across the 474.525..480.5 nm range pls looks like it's 1.57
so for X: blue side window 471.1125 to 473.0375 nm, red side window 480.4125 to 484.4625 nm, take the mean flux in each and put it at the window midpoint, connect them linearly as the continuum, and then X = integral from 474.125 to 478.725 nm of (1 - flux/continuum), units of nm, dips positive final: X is 0.38 nm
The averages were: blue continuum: 1.71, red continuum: 1.62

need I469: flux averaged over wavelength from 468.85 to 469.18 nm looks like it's 1.65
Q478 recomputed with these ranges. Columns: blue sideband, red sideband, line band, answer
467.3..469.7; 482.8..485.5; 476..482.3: 0.345 nm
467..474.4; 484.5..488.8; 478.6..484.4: 0.052 nm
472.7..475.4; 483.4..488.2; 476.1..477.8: 0.136 nm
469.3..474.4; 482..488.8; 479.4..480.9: -0.055 nm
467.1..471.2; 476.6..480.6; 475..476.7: 0.046 nm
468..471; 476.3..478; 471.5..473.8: -0.176 nm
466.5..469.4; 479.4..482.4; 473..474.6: 0.002 nm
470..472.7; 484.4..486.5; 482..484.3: 0.154 nm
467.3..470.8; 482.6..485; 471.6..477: 0.035 nm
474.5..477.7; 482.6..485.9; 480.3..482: -0.077 nm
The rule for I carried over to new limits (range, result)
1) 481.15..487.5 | 1.64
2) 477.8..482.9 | 1.6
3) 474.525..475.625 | 1.65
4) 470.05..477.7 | 1.61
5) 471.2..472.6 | 1.71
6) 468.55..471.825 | 1.63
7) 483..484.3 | 1.6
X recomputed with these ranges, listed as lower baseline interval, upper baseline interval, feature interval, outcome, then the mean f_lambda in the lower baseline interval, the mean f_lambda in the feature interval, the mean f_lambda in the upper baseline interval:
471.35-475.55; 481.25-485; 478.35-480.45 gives 0.07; 1.68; 1.6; 1.64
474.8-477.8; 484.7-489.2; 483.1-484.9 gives -0.08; 1.56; 1.65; 1.6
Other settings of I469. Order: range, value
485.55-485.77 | 1.55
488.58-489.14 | 1.43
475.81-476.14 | 1.47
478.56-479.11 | 1.54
